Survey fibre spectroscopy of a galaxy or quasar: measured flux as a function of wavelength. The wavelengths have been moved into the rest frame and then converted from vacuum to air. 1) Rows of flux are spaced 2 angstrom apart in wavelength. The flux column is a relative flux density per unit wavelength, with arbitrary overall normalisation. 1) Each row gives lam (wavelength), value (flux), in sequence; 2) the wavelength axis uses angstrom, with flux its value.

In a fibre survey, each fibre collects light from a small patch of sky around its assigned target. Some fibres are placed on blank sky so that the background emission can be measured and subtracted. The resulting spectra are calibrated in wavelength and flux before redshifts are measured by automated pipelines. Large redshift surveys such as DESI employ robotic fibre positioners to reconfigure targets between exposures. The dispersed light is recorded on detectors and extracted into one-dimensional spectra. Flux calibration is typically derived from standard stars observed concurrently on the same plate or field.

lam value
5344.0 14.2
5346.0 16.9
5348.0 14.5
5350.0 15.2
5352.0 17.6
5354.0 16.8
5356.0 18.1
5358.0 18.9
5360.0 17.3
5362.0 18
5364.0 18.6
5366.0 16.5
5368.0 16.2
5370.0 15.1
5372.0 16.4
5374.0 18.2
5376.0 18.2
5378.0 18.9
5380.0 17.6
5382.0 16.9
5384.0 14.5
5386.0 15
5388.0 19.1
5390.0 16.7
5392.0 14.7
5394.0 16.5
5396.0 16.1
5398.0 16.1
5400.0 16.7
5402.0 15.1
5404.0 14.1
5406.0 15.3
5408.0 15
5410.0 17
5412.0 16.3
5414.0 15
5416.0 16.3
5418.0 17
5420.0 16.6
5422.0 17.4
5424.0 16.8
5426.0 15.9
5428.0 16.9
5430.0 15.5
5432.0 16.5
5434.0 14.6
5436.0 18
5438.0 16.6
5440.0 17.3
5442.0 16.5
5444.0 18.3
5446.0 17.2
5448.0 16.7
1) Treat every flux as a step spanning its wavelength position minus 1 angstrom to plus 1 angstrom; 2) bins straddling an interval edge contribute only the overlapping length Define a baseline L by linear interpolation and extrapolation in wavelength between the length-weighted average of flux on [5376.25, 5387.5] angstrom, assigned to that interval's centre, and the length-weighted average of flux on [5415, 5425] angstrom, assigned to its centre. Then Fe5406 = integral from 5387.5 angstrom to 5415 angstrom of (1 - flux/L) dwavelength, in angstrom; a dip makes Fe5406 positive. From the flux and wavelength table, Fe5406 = 1.5 angstrom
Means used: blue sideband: 16.8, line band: 15.9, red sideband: 16.8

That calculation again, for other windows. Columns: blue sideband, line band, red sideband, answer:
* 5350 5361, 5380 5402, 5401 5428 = 0.5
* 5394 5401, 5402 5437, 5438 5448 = 1.4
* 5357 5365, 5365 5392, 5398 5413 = 0.6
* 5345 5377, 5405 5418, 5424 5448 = 0.7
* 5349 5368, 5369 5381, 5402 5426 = -0.3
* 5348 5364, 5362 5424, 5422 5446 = 2.0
